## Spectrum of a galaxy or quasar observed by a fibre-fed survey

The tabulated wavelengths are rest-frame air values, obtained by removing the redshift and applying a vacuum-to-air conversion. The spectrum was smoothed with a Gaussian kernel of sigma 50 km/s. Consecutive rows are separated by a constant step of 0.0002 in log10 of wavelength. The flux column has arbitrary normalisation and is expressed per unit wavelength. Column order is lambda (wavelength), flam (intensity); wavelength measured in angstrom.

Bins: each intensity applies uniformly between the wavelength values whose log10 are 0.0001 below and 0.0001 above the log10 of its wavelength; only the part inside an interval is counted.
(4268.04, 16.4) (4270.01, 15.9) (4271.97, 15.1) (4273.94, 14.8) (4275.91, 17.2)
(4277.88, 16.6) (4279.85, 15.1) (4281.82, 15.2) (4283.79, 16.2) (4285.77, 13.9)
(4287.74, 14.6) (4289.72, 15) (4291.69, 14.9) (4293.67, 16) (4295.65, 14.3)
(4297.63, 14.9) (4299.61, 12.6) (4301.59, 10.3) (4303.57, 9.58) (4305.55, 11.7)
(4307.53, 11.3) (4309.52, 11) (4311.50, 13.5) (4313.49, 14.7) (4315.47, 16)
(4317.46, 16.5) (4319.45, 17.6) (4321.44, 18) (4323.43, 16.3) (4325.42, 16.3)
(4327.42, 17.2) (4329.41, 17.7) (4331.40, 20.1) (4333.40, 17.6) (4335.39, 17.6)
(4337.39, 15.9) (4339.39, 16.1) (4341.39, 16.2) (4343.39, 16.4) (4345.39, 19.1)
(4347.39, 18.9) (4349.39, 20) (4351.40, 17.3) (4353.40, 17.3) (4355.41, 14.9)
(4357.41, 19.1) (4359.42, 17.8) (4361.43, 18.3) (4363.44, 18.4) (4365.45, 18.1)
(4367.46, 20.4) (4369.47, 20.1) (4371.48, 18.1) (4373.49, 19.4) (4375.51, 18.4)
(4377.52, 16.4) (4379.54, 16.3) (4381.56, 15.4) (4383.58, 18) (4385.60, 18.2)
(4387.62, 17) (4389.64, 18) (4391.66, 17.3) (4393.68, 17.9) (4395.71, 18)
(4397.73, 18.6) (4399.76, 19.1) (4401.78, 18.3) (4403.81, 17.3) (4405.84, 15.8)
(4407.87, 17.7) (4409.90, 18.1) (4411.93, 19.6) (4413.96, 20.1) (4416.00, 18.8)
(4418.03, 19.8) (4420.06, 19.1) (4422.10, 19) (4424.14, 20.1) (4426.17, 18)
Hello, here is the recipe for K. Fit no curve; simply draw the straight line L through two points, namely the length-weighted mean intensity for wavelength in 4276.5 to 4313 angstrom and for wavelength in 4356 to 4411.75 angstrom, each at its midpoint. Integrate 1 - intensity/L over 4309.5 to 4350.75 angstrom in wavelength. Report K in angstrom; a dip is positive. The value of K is -4.0 angstrom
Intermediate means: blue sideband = 13.8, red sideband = 18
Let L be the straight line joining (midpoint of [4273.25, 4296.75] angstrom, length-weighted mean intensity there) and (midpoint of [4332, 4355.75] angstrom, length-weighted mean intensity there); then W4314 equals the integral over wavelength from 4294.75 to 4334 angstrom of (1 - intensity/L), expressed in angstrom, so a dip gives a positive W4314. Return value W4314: 3.7 angstrom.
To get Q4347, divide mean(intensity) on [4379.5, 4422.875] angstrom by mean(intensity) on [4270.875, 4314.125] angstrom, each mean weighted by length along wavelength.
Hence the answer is 1.29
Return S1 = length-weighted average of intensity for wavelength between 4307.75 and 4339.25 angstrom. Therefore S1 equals 16.3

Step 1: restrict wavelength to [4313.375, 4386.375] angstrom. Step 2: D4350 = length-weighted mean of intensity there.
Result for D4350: 17.6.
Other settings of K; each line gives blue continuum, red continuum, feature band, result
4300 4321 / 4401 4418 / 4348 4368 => -3.06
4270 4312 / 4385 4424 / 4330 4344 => -1.24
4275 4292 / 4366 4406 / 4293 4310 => 3.72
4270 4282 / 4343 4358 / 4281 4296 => 0.98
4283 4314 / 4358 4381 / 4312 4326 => -1.51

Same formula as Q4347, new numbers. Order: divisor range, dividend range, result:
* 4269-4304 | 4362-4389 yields 1.23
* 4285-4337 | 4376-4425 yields 1.21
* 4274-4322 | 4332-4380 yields 1.24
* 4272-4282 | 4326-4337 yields 1.13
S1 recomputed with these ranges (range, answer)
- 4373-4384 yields 17.2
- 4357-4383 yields 18.1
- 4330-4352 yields 17.8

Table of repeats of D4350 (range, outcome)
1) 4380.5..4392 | 17.3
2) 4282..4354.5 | 15.6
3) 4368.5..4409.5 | 17.8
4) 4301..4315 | 11.9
